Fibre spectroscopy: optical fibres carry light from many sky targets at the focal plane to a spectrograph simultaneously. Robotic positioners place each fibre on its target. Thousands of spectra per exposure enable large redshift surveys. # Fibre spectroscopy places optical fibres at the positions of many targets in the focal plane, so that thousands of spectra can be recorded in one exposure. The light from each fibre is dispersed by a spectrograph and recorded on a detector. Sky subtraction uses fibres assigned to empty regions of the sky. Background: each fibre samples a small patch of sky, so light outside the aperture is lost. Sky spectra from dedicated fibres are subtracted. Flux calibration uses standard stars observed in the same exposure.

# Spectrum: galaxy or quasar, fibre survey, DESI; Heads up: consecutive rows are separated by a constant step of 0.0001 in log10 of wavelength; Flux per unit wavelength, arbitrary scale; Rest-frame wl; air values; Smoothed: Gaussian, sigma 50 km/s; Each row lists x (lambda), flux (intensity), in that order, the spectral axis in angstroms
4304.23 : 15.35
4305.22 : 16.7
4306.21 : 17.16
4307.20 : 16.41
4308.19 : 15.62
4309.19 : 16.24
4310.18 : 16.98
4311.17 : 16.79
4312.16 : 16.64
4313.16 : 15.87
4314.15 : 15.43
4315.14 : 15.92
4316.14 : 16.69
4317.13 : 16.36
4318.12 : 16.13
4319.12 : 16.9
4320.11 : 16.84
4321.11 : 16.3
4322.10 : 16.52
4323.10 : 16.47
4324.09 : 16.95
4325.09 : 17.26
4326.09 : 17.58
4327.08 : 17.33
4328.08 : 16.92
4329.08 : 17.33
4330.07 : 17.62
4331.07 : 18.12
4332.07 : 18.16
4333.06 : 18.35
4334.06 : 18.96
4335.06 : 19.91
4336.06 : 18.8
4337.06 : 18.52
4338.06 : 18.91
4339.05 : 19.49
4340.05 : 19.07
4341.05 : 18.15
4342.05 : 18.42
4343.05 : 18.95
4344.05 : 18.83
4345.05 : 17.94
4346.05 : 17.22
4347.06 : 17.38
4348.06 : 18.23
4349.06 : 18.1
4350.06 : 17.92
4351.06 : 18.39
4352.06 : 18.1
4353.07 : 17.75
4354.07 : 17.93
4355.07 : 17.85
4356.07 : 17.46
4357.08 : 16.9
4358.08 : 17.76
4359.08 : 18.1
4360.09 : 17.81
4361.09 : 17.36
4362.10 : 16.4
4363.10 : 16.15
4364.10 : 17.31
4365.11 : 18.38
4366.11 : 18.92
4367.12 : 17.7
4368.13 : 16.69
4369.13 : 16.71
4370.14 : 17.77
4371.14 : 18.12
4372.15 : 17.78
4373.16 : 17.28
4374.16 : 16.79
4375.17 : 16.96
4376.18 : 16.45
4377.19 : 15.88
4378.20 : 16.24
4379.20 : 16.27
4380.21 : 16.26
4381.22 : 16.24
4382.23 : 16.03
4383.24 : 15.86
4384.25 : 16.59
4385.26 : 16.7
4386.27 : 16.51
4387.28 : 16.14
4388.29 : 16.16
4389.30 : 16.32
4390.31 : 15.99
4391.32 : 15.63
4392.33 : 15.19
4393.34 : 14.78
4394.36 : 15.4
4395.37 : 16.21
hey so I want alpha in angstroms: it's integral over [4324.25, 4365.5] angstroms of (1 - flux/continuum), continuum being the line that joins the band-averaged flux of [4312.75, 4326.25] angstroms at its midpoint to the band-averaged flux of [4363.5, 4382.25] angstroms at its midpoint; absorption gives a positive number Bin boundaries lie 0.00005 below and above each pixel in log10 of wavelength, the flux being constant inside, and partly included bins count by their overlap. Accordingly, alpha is -3.0 angstroms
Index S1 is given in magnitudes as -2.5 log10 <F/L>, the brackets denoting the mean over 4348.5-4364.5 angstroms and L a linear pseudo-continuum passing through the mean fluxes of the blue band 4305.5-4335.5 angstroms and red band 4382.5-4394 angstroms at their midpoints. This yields -0.07 mag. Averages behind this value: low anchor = 17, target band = 17.6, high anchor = 16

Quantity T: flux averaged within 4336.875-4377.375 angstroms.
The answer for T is 17.8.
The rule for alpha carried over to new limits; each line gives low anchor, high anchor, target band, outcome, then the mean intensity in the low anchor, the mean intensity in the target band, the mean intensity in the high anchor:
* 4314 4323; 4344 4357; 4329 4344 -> -1.2 angstroms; 16.4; 18.6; 17.9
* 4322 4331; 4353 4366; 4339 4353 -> -0.7 angstroms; 17.2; 18.2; 17.5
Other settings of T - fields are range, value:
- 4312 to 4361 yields 17.6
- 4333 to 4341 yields 19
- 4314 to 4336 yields 17.2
